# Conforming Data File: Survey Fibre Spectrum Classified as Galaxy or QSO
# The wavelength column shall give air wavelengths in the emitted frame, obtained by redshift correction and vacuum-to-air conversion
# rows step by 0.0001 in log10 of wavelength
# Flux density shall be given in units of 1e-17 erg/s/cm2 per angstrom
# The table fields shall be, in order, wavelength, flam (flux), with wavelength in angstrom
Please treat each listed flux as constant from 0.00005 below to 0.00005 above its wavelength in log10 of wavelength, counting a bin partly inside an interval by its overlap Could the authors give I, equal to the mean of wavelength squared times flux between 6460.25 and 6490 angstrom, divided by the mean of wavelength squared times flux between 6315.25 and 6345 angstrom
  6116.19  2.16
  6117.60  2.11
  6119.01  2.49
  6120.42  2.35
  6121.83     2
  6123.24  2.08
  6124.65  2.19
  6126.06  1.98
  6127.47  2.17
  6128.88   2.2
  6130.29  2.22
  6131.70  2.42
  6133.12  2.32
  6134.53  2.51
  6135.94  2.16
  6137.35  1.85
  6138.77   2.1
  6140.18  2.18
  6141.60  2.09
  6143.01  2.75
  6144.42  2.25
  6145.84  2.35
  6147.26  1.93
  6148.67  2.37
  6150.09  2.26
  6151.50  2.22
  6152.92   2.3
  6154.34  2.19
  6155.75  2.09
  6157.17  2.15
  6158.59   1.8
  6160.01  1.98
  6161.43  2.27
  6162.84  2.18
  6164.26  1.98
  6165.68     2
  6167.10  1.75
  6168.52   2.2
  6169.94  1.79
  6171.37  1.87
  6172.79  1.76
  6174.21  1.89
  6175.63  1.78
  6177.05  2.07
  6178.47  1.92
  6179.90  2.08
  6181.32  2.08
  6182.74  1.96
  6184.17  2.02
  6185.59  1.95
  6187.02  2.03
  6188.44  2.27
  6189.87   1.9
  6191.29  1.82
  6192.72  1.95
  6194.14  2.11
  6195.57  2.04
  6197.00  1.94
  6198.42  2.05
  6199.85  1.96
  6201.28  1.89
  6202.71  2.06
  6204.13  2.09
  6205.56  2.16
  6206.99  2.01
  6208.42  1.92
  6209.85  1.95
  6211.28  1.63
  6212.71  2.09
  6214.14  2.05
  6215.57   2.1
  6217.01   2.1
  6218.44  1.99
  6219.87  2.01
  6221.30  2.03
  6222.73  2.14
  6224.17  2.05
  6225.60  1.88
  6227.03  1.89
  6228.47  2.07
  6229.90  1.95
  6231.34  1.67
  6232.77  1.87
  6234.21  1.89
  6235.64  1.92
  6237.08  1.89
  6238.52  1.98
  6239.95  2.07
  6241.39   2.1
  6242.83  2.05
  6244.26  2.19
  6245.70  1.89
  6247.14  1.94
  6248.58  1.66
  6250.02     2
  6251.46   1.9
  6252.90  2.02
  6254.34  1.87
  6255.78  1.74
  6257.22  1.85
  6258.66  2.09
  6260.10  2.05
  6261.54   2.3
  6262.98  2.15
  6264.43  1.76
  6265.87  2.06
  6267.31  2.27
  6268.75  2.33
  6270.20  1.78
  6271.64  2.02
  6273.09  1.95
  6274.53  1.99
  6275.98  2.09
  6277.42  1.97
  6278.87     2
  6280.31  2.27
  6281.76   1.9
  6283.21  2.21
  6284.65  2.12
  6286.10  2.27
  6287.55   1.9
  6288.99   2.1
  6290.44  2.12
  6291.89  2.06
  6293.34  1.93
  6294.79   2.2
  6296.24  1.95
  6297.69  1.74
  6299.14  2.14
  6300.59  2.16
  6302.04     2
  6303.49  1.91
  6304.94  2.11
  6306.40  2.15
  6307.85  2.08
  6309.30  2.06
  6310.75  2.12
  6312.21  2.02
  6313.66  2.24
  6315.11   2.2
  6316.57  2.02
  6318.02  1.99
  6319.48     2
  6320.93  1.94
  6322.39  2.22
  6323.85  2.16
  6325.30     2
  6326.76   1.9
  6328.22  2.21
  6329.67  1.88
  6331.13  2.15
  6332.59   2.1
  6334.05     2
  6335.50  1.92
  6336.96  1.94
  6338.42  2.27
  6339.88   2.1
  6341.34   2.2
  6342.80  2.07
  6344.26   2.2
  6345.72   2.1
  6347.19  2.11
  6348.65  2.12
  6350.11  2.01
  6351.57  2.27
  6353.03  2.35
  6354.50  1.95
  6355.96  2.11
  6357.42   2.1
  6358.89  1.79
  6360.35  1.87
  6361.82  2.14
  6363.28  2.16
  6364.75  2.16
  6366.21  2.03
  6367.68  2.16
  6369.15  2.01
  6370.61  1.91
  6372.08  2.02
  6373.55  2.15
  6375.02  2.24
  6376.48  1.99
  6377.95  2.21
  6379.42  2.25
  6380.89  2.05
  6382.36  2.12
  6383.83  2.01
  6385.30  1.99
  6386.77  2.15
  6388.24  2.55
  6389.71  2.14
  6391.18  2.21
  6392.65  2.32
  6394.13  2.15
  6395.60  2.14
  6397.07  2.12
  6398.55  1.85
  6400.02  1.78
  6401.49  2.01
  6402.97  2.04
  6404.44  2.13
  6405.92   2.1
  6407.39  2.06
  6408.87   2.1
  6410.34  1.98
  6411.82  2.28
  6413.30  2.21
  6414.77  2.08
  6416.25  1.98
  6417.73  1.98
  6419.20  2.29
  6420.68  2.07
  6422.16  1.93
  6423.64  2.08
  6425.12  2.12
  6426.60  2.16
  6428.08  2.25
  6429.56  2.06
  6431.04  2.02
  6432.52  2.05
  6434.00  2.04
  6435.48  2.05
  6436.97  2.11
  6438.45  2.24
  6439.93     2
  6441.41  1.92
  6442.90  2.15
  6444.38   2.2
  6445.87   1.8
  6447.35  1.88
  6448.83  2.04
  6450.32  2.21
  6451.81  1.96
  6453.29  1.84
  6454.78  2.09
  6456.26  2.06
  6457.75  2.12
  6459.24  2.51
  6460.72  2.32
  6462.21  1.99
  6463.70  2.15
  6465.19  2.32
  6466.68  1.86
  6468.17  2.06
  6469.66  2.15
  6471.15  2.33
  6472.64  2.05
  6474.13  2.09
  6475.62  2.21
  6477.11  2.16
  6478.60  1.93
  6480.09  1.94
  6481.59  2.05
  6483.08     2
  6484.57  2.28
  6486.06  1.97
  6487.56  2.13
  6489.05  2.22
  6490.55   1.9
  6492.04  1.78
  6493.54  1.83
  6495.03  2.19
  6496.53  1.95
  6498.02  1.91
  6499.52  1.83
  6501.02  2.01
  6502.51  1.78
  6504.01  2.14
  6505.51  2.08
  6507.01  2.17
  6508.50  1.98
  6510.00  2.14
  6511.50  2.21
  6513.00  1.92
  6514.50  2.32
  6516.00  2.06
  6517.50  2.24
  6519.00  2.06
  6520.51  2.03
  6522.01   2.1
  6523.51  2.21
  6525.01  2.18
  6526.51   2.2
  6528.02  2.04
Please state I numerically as 1.1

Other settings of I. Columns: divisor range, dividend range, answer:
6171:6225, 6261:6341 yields 1.07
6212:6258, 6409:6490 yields 1.14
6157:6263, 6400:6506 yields 1.13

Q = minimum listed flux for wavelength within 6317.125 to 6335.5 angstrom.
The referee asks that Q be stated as 1.88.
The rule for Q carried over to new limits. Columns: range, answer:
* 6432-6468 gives 1.8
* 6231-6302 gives 1.66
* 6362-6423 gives 1.78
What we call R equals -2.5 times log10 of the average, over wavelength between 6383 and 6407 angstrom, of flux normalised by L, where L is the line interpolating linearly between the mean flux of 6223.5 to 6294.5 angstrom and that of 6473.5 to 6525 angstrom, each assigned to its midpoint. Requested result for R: -0.04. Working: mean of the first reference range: 2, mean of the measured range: 2.11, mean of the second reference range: 2.06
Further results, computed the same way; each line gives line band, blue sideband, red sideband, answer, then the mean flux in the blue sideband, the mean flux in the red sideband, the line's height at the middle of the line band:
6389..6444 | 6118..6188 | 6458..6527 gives 0.00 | 2.11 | 2.09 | 2.09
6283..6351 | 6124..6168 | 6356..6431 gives 0.02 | 2.17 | 2.09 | 2.12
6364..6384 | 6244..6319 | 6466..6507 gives -0.03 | 2.03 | 2.03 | 2.03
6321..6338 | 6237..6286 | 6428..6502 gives -0.01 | 2.02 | 2.06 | 2.03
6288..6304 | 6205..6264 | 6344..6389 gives 0.00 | 1.98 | 2.1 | 2.04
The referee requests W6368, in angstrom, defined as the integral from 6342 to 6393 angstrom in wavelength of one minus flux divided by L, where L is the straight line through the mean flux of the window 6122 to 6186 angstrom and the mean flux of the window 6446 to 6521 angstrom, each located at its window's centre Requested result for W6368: -0.8 angstrom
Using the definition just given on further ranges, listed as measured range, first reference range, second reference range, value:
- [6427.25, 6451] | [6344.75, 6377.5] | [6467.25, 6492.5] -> 0.16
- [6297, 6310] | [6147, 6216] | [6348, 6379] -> 0.15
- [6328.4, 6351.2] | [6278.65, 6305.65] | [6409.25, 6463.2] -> -0.18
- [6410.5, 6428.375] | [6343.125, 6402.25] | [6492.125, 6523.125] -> -0.27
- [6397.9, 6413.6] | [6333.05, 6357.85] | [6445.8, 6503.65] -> 0.27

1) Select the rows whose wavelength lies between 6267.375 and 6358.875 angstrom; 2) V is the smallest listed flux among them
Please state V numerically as 1.74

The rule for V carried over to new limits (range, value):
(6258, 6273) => 1.76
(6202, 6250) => 1.63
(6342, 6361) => 1.79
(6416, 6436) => 1.93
